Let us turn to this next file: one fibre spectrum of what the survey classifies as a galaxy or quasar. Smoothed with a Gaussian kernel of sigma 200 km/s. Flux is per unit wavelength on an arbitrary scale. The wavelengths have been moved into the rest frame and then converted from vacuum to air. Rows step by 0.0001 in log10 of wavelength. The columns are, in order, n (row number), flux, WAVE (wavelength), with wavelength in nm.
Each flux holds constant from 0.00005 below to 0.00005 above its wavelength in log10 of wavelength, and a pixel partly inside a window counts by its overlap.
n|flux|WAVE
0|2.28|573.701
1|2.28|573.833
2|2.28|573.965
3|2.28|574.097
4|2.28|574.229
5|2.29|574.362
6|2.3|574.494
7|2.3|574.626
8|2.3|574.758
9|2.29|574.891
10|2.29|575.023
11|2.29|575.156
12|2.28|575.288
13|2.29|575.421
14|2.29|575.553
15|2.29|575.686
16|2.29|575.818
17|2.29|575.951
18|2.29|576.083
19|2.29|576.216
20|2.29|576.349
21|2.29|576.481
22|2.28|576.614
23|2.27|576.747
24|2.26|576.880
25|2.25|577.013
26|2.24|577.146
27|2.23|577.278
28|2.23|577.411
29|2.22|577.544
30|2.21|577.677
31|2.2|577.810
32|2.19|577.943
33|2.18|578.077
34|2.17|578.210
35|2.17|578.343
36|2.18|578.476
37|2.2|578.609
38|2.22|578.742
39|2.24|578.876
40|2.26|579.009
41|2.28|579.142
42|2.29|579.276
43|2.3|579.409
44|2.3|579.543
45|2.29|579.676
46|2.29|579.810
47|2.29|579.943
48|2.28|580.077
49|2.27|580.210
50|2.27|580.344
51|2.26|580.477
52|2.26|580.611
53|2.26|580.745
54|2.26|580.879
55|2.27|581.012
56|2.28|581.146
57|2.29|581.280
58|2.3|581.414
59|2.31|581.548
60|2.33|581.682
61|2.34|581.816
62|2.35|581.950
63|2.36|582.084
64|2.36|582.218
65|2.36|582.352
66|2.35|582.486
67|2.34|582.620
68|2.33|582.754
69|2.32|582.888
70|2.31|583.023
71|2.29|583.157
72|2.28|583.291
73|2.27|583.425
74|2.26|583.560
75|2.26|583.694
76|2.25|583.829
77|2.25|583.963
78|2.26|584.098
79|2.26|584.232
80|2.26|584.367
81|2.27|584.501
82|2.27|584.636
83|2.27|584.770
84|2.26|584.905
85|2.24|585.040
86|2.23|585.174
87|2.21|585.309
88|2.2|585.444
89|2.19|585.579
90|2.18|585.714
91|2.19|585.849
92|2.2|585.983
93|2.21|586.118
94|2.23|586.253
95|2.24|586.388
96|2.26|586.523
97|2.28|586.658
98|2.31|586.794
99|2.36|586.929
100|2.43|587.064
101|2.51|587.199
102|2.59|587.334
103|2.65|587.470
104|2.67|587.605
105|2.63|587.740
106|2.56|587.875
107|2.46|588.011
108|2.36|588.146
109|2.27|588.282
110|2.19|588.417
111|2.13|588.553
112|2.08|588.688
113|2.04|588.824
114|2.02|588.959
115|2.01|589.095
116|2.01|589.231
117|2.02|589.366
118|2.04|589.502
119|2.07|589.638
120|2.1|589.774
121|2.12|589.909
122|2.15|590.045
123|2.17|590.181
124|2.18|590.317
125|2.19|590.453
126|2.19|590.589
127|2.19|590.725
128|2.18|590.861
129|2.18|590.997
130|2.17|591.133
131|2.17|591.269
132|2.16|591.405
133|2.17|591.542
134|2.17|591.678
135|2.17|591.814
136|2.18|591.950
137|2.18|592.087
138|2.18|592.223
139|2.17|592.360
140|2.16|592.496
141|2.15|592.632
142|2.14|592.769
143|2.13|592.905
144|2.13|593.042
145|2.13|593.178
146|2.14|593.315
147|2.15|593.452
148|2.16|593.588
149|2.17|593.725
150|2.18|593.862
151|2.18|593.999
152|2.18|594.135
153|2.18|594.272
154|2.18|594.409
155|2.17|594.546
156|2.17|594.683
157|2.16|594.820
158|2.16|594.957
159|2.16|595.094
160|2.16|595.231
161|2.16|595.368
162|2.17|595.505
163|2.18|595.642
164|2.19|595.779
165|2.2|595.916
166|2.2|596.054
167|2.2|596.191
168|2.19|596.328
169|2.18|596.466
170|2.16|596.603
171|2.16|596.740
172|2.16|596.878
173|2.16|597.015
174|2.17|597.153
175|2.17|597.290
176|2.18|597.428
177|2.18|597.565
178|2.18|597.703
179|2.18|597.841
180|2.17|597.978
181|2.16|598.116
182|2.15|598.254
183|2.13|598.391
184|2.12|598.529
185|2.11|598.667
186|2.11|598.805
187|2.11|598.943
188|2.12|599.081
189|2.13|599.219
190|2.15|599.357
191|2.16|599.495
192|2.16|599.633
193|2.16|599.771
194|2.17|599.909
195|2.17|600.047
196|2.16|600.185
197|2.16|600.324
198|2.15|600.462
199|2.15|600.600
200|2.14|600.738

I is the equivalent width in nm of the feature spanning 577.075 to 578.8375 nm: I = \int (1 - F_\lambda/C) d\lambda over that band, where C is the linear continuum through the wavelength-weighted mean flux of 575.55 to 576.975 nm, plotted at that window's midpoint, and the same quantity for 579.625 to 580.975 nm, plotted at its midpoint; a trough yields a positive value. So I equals 0.058 nm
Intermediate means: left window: 2.28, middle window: 2.2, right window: 2.27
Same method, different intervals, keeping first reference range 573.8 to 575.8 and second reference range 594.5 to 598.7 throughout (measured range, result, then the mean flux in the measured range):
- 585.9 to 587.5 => -0.090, 2.35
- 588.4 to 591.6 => 0.121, 2.12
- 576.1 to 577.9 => 0.021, 2.25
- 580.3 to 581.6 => -0.012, 2.28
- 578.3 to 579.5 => 0.014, 2.24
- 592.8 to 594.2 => 0.020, 2.16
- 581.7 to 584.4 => -0.073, 2.3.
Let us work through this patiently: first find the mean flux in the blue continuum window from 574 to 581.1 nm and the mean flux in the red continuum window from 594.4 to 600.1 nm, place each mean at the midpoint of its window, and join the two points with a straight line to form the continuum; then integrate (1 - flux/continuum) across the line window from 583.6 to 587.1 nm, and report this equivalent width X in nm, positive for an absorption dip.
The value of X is -0.05 nm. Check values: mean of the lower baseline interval 2.26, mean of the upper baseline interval 2.16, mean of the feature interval 2.25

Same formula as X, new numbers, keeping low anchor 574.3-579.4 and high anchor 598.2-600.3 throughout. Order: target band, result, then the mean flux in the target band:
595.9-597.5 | -0.017 nm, 2.18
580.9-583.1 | -0.092 nm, 2.32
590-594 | 0.024 nm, 2.17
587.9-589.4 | 0.025 nm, 2.16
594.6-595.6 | -0.001 nm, 2.16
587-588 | -0.168 nm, 2.57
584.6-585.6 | -0.009 nm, 2.23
